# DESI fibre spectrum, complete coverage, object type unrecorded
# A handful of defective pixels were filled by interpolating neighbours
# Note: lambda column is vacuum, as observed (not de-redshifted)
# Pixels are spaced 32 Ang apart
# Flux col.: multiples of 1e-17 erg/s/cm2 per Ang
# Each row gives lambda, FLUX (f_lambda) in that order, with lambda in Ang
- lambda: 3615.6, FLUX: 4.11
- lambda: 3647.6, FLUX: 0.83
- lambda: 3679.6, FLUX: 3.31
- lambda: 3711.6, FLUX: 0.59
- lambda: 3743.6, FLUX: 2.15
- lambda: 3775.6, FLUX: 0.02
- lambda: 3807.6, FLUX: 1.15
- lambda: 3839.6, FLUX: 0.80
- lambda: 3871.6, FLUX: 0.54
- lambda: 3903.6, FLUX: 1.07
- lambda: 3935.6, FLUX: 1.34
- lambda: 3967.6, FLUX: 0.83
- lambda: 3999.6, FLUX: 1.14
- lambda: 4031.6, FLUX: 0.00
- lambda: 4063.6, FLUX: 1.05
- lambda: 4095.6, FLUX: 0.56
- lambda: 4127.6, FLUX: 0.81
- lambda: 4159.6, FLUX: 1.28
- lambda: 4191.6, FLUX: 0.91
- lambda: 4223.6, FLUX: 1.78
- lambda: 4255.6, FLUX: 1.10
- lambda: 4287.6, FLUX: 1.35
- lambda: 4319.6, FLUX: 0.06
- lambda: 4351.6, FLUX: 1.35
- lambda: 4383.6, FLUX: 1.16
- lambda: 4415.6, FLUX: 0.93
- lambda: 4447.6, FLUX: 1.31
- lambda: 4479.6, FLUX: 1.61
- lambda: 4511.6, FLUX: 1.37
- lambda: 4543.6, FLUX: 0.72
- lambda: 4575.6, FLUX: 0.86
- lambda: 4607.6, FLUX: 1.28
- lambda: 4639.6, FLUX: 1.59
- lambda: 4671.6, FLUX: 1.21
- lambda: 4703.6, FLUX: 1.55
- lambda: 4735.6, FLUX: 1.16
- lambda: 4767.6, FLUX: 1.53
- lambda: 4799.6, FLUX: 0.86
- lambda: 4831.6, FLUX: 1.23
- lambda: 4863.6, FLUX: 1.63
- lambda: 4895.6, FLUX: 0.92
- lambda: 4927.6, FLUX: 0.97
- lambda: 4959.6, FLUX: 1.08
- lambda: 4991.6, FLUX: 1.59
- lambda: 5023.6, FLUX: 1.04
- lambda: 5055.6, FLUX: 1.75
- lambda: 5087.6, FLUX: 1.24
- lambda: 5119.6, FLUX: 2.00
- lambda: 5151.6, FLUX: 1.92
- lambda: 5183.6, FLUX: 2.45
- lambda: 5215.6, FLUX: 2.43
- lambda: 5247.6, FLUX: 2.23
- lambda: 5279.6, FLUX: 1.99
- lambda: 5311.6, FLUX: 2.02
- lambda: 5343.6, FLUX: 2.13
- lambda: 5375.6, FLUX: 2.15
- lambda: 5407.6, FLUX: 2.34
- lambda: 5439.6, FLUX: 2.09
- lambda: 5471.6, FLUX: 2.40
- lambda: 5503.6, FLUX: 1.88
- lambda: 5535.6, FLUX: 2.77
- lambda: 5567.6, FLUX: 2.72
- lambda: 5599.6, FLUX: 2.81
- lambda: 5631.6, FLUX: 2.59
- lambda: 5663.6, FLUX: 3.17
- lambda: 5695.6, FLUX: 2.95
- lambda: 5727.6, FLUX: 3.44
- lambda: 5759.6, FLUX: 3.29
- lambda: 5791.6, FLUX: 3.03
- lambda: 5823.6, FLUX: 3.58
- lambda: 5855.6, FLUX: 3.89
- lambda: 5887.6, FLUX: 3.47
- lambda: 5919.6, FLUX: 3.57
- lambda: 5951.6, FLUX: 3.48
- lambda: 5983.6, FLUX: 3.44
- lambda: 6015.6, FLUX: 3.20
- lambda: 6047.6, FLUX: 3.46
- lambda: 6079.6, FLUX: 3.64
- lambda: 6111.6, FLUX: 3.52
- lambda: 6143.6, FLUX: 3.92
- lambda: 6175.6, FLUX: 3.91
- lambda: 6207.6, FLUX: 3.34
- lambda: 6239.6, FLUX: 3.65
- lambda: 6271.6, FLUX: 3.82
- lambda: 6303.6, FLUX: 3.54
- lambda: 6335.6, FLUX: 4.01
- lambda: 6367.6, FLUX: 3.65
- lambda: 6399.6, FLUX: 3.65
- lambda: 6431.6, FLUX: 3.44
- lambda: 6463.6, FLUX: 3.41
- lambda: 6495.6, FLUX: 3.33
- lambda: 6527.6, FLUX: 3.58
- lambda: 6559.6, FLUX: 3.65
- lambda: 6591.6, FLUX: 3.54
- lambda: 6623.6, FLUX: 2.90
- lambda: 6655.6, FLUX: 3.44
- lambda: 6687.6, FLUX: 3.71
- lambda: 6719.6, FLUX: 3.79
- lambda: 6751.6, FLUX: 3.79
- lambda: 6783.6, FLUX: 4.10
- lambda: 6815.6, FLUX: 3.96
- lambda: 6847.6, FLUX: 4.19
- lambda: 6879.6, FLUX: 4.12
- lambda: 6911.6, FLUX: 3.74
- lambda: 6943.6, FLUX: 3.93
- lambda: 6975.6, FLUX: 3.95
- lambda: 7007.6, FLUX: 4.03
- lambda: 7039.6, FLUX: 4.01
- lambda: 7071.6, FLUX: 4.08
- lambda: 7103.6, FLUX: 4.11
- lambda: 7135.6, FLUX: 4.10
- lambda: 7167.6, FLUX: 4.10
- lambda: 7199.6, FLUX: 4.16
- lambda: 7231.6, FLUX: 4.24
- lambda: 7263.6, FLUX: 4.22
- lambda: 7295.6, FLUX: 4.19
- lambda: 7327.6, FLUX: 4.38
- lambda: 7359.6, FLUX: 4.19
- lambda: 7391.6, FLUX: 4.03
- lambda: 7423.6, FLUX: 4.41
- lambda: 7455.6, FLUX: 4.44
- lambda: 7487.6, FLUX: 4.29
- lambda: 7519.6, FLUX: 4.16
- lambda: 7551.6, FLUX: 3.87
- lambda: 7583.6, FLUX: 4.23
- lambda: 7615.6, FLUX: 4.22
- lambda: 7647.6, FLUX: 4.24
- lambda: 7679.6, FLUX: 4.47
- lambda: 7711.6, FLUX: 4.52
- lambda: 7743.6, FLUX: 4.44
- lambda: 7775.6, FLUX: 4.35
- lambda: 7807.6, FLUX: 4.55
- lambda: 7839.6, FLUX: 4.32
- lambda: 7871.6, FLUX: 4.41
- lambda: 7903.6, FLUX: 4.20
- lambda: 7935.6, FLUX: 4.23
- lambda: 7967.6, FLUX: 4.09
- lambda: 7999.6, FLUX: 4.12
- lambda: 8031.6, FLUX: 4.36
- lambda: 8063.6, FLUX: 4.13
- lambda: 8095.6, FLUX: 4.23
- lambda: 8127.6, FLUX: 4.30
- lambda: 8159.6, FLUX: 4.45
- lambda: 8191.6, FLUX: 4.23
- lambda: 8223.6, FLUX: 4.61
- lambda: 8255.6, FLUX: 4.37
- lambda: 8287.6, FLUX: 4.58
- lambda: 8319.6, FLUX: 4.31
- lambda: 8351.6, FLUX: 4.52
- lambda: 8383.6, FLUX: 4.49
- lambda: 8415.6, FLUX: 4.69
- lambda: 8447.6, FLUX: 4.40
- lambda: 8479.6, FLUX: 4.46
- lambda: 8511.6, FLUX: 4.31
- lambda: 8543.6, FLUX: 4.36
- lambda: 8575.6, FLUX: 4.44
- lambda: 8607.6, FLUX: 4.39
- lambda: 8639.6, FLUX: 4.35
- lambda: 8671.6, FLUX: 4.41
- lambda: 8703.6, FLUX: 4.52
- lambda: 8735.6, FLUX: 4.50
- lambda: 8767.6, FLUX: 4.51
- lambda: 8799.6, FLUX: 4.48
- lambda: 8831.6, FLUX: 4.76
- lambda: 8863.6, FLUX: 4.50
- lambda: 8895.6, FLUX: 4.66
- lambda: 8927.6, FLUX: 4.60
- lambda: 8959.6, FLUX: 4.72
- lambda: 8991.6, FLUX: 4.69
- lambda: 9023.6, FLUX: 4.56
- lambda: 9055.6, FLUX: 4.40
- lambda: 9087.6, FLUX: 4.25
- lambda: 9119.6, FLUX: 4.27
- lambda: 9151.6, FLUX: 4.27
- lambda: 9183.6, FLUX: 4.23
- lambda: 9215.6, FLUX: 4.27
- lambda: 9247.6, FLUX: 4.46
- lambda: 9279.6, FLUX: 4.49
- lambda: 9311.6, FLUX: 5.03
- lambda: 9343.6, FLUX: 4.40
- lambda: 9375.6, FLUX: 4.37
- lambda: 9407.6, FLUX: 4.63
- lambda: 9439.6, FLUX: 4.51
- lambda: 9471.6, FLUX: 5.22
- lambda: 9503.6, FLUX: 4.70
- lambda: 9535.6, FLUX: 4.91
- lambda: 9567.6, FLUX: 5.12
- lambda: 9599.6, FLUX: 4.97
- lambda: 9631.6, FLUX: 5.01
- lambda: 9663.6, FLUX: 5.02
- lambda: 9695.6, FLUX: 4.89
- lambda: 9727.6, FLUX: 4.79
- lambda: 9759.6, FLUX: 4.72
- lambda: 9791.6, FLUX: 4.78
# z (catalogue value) 0.279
